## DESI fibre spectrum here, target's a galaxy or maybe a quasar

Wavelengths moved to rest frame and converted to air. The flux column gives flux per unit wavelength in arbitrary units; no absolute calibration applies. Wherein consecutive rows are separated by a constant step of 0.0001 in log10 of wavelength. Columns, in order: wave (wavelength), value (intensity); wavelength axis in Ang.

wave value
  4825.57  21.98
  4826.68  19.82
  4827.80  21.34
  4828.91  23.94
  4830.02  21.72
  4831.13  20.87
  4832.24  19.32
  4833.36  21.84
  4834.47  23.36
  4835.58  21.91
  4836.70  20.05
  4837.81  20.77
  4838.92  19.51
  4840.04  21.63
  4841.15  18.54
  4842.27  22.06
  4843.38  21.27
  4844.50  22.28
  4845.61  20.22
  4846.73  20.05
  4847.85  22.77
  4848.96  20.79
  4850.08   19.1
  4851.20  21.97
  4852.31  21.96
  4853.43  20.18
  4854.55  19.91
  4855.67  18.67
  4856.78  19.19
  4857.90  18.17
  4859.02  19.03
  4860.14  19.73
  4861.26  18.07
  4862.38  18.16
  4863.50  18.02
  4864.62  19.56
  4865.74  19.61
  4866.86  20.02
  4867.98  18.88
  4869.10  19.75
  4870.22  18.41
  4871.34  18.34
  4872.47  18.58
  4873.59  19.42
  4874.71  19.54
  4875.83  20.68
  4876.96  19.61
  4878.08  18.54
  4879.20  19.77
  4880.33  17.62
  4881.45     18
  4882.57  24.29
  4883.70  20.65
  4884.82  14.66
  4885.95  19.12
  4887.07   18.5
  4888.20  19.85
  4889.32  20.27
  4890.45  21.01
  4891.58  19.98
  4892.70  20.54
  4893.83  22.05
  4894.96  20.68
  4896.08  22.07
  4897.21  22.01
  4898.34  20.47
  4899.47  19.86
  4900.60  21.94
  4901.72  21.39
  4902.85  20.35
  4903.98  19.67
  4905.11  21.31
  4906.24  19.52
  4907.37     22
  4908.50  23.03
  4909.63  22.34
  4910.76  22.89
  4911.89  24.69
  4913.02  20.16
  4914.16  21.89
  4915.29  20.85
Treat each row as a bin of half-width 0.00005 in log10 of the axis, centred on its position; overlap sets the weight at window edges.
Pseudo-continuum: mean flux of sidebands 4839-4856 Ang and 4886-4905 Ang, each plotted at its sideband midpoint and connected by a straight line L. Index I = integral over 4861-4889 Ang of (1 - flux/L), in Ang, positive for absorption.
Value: 2.1 Ang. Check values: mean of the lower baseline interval 20.7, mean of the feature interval 19.1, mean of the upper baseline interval 20.6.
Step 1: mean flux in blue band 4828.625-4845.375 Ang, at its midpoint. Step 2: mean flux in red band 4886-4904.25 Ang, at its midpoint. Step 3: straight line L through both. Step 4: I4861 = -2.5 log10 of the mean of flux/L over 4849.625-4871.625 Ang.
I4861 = 0.09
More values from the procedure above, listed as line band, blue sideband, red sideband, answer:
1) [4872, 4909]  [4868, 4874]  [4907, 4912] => 0.04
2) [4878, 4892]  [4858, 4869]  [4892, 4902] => 0.05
